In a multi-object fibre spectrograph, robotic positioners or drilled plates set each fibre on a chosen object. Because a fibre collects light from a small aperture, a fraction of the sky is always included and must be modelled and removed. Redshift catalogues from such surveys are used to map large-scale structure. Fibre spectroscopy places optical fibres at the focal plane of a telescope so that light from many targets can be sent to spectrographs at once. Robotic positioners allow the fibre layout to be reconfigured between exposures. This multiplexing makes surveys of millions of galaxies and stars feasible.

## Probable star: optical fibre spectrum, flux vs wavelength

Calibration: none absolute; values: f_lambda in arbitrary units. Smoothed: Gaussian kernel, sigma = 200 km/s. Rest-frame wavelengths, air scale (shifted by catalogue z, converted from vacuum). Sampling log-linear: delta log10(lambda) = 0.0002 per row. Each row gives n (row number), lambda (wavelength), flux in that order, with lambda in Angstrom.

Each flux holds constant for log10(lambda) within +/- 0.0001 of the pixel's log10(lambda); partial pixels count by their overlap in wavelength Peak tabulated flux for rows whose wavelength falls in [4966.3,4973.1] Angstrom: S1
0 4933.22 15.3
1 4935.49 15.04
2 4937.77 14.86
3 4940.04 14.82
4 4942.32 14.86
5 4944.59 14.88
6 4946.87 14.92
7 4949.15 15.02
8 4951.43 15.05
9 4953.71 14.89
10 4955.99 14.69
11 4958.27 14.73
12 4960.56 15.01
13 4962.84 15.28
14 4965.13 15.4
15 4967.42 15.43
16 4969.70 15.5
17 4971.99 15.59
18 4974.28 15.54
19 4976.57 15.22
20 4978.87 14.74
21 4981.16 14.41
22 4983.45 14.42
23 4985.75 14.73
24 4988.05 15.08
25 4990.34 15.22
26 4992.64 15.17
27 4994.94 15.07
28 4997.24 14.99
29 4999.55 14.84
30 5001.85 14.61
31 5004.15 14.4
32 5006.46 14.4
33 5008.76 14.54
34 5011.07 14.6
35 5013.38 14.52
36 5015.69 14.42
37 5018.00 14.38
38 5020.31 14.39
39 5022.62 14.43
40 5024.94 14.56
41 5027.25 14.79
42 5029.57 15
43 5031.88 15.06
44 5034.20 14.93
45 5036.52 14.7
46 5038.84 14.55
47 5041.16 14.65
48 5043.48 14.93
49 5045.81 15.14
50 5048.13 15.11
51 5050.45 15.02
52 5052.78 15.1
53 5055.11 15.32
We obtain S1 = 15.59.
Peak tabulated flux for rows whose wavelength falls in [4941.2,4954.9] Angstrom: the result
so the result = 15.05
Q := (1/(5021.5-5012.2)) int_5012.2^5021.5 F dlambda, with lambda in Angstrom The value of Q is 14.4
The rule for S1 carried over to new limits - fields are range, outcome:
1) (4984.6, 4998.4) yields 15.22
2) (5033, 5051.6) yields 15.14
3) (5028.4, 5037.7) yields 15.06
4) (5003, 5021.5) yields 14.6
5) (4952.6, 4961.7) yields 15.01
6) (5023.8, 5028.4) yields 14.79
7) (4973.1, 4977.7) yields 15.54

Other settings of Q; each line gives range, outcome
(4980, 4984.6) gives 14.4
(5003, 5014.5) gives 14.5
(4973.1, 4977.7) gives 15.4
